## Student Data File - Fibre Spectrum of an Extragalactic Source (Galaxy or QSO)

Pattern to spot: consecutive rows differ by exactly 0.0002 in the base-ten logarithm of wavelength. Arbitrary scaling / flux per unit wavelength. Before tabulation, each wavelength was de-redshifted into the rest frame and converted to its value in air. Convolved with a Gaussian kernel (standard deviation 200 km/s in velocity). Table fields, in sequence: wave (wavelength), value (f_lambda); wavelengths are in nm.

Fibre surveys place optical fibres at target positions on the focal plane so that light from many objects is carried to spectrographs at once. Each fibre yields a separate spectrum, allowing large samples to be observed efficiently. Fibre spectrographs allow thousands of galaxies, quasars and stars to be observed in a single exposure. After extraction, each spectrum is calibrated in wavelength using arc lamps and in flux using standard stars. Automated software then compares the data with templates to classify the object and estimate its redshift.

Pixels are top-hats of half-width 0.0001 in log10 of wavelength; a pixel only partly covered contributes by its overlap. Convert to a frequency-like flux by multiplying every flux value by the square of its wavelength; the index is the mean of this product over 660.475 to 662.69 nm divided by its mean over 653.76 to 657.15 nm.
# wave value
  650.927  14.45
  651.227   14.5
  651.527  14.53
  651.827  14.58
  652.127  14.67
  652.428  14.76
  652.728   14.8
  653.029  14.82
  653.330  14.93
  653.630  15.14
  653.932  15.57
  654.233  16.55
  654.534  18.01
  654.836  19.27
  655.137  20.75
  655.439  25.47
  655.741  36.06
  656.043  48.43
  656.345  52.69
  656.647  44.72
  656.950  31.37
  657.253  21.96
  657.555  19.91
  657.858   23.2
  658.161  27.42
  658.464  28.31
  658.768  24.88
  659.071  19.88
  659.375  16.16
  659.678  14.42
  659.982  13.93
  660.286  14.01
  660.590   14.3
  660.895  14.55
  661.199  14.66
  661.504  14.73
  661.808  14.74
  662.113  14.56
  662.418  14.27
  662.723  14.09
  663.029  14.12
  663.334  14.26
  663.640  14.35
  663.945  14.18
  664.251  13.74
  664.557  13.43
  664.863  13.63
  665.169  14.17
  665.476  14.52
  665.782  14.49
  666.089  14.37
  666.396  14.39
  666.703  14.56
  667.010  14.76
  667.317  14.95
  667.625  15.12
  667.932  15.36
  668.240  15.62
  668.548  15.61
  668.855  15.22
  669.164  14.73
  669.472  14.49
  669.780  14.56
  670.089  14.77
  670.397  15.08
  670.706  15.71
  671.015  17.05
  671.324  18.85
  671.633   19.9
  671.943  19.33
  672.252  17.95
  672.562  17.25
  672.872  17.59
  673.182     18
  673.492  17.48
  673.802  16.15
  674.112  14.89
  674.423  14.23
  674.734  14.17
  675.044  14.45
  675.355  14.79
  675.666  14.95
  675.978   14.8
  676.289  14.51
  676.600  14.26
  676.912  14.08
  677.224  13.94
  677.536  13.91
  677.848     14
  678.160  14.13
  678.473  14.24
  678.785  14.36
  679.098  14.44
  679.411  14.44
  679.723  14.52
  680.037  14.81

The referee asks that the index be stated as 0.50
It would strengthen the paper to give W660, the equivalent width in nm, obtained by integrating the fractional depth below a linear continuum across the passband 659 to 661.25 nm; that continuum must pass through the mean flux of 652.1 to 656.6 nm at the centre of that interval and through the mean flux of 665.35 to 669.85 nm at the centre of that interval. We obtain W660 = 0.53 nm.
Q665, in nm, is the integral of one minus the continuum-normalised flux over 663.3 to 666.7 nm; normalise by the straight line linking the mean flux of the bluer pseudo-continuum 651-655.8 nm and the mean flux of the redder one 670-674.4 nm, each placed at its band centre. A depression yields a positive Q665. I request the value 0.60 nm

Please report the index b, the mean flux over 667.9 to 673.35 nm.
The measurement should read 16.5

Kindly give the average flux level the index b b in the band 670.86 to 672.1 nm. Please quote 18.8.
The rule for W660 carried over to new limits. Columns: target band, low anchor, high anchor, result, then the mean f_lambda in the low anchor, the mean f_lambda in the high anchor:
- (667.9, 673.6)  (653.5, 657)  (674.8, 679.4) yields 0.56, 28.7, 14.3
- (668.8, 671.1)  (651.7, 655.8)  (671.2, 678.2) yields 0.16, 17.9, 15.8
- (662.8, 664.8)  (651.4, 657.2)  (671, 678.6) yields 0.60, 23.6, 15.8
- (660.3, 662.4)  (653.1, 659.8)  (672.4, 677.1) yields 0.75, 25.2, 15.4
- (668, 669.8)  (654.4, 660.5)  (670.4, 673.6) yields 0.41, 25.9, 17.8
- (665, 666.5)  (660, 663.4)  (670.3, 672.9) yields 0.13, 14.4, 17.7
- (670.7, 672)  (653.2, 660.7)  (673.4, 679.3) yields -0.10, 24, 14.6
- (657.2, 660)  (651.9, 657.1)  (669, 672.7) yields 0.15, 24.5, 16.6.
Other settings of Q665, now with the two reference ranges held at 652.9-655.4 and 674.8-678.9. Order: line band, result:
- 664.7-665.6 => 0.10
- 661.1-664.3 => 0.36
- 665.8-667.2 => 0.10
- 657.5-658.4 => -0.41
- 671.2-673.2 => -0.47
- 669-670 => 0.04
